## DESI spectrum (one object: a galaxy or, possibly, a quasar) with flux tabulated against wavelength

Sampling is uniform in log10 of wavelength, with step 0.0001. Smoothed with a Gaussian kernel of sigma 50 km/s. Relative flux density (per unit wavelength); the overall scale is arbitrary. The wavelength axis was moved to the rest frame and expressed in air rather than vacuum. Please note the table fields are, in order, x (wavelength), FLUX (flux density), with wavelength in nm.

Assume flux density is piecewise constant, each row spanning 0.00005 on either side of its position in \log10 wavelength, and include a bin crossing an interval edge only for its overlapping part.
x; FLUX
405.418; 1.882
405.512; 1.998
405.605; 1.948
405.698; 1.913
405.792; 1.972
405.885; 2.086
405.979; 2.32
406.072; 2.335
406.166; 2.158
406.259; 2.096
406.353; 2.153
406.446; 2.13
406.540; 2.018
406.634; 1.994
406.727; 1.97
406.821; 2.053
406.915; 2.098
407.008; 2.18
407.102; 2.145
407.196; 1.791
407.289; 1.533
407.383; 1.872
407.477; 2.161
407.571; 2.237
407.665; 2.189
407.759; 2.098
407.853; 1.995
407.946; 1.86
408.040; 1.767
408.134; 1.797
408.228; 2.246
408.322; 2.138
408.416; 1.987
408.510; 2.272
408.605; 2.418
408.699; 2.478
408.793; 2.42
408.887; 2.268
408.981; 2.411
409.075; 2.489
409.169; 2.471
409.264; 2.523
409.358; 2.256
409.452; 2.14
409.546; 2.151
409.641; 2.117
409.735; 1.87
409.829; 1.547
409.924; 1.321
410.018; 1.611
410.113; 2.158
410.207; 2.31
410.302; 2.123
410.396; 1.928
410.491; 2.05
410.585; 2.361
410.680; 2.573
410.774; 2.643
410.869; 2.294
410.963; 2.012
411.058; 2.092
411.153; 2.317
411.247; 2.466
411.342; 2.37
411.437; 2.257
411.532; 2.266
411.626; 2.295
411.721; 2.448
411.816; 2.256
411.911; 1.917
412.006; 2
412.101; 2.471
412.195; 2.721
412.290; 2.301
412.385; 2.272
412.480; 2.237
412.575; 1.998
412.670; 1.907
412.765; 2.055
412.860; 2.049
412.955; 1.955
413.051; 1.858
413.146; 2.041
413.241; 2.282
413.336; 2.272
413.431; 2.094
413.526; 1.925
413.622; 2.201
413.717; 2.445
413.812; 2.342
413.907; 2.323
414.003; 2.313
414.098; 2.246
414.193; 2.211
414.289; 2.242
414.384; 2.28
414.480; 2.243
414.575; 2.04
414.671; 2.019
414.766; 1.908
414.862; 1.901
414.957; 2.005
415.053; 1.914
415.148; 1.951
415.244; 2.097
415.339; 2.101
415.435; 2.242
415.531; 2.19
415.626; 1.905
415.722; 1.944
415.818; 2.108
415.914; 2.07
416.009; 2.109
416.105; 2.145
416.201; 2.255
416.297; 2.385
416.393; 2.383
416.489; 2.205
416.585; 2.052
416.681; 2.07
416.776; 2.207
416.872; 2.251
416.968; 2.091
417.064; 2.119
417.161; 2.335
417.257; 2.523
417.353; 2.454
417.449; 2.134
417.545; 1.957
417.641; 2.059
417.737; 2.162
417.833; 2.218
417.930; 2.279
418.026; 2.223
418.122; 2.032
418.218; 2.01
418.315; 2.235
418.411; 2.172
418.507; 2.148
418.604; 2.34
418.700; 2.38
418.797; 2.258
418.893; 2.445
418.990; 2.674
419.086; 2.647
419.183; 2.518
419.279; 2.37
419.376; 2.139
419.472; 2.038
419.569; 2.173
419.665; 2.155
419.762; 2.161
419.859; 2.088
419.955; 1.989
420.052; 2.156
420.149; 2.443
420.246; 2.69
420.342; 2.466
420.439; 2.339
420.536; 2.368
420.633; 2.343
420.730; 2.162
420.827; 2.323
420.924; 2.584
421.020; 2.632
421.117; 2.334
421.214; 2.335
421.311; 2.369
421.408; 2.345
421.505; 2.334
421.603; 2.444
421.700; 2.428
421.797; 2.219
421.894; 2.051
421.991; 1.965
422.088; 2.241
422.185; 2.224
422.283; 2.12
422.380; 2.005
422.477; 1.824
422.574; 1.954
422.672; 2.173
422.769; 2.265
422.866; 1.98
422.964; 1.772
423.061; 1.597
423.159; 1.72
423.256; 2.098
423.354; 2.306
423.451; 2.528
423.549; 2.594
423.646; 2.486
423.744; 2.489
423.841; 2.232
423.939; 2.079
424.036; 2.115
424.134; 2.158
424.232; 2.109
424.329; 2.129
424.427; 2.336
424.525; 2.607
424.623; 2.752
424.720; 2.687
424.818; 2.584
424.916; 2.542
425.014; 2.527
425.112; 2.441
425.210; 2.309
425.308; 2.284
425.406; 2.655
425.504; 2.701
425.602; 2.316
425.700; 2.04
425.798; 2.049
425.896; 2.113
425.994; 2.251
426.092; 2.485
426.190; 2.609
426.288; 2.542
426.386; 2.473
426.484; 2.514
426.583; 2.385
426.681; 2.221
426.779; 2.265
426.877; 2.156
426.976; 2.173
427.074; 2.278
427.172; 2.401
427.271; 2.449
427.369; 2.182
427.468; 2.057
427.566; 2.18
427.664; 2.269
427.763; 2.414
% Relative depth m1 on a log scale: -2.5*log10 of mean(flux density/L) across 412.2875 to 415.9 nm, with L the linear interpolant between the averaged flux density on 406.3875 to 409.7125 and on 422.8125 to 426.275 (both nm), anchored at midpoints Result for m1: 0.04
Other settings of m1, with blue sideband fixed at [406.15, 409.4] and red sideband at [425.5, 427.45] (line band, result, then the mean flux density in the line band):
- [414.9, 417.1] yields 0.05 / 2.12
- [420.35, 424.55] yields 0.02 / 2.23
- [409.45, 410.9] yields 0.04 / 2.07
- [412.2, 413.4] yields 0.03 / 2.12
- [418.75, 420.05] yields -0.01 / 2.28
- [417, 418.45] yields 0.02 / 2.19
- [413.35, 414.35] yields -0.02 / 2.24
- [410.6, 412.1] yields -0.06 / 2.29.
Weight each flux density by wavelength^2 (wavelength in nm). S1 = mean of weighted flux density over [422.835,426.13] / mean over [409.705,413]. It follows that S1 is 1.1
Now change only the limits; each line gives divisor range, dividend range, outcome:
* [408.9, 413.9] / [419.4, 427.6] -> 1.11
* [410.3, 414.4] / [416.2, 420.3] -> 1.04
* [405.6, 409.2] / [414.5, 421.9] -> 1.11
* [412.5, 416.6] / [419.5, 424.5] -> 1.09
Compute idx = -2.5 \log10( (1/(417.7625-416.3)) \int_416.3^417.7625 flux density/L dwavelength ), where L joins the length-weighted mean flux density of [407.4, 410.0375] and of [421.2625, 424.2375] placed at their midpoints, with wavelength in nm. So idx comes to -0.03 mag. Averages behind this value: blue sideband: 2.12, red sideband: 2.17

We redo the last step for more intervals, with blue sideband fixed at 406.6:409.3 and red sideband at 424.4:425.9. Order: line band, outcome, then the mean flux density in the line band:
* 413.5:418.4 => 0.06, 2.16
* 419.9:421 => 0.00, 2.36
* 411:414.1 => 0.00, 2.21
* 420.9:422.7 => 0.07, 2.24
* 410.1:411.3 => -0.04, 2.26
